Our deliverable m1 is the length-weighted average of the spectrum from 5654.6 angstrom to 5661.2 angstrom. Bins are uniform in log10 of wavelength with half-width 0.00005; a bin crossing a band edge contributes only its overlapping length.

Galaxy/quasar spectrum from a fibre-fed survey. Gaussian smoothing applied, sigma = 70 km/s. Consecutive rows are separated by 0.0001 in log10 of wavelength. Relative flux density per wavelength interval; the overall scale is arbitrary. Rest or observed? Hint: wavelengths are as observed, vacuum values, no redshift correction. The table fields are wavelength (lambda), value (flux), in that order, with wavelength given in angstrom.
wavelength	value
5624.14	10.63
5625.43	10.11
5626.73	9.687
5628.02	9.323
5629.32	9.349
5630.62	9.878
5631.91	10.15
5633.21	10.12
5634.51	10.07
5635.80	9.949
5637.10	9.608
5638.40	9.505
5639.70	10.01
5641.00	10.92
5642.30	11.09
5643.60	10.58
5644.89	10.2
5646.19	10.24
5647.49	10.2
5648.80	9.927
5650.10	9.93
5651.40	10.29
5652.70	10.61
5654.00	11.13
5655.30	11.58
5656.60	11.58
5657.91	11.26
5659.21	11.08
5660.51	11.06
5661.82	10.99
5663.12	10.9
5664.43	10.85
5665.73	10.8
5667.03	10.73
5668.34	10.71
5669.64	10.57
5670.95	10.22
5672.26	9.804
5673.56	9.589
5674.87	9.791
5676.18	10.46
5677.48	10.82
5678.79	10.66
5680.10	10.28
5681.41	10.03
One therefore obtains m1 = 11.3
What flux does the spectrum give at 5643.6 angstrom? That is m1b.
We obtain 10.58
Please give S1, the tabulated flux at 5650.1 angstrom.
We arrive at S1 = 9.93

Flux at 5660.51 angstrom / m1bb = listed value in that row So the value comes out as 11.06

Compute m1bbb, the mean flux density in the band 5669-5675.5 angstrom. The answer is 9.99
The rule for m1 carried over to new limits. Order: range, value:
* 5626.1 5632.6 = 9.68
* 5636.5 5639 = 9.55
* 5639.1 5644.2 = 10.7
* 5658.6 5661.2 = 11.1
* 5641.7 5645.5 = 10.6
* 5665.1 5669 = 10.8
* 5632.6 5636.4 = 10.1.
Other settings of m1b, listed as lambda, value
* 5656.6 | 11.58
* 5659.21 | 11.08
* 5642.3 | 11.09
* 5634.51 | 10.07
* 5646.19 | 10.24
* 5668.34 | 10.71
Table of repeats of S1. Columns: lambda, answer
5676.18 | 10.46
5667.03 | 10.73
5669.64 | 10.57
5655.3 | 11.58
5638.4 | 9.505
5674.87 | 9.791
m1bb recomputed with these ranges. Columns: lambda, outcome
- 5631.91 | 10.15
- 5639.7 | 10.01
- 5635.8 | 9.949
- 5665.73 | 10.8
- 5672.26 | 9.804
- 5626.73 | 9.687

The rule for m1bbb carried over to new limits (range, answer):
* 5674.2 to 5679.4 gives 10.4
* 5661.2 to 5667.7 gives 10.9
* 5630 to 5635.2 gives 10.1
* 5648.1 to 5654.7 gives 10.4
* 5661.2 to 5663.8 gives 10.9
